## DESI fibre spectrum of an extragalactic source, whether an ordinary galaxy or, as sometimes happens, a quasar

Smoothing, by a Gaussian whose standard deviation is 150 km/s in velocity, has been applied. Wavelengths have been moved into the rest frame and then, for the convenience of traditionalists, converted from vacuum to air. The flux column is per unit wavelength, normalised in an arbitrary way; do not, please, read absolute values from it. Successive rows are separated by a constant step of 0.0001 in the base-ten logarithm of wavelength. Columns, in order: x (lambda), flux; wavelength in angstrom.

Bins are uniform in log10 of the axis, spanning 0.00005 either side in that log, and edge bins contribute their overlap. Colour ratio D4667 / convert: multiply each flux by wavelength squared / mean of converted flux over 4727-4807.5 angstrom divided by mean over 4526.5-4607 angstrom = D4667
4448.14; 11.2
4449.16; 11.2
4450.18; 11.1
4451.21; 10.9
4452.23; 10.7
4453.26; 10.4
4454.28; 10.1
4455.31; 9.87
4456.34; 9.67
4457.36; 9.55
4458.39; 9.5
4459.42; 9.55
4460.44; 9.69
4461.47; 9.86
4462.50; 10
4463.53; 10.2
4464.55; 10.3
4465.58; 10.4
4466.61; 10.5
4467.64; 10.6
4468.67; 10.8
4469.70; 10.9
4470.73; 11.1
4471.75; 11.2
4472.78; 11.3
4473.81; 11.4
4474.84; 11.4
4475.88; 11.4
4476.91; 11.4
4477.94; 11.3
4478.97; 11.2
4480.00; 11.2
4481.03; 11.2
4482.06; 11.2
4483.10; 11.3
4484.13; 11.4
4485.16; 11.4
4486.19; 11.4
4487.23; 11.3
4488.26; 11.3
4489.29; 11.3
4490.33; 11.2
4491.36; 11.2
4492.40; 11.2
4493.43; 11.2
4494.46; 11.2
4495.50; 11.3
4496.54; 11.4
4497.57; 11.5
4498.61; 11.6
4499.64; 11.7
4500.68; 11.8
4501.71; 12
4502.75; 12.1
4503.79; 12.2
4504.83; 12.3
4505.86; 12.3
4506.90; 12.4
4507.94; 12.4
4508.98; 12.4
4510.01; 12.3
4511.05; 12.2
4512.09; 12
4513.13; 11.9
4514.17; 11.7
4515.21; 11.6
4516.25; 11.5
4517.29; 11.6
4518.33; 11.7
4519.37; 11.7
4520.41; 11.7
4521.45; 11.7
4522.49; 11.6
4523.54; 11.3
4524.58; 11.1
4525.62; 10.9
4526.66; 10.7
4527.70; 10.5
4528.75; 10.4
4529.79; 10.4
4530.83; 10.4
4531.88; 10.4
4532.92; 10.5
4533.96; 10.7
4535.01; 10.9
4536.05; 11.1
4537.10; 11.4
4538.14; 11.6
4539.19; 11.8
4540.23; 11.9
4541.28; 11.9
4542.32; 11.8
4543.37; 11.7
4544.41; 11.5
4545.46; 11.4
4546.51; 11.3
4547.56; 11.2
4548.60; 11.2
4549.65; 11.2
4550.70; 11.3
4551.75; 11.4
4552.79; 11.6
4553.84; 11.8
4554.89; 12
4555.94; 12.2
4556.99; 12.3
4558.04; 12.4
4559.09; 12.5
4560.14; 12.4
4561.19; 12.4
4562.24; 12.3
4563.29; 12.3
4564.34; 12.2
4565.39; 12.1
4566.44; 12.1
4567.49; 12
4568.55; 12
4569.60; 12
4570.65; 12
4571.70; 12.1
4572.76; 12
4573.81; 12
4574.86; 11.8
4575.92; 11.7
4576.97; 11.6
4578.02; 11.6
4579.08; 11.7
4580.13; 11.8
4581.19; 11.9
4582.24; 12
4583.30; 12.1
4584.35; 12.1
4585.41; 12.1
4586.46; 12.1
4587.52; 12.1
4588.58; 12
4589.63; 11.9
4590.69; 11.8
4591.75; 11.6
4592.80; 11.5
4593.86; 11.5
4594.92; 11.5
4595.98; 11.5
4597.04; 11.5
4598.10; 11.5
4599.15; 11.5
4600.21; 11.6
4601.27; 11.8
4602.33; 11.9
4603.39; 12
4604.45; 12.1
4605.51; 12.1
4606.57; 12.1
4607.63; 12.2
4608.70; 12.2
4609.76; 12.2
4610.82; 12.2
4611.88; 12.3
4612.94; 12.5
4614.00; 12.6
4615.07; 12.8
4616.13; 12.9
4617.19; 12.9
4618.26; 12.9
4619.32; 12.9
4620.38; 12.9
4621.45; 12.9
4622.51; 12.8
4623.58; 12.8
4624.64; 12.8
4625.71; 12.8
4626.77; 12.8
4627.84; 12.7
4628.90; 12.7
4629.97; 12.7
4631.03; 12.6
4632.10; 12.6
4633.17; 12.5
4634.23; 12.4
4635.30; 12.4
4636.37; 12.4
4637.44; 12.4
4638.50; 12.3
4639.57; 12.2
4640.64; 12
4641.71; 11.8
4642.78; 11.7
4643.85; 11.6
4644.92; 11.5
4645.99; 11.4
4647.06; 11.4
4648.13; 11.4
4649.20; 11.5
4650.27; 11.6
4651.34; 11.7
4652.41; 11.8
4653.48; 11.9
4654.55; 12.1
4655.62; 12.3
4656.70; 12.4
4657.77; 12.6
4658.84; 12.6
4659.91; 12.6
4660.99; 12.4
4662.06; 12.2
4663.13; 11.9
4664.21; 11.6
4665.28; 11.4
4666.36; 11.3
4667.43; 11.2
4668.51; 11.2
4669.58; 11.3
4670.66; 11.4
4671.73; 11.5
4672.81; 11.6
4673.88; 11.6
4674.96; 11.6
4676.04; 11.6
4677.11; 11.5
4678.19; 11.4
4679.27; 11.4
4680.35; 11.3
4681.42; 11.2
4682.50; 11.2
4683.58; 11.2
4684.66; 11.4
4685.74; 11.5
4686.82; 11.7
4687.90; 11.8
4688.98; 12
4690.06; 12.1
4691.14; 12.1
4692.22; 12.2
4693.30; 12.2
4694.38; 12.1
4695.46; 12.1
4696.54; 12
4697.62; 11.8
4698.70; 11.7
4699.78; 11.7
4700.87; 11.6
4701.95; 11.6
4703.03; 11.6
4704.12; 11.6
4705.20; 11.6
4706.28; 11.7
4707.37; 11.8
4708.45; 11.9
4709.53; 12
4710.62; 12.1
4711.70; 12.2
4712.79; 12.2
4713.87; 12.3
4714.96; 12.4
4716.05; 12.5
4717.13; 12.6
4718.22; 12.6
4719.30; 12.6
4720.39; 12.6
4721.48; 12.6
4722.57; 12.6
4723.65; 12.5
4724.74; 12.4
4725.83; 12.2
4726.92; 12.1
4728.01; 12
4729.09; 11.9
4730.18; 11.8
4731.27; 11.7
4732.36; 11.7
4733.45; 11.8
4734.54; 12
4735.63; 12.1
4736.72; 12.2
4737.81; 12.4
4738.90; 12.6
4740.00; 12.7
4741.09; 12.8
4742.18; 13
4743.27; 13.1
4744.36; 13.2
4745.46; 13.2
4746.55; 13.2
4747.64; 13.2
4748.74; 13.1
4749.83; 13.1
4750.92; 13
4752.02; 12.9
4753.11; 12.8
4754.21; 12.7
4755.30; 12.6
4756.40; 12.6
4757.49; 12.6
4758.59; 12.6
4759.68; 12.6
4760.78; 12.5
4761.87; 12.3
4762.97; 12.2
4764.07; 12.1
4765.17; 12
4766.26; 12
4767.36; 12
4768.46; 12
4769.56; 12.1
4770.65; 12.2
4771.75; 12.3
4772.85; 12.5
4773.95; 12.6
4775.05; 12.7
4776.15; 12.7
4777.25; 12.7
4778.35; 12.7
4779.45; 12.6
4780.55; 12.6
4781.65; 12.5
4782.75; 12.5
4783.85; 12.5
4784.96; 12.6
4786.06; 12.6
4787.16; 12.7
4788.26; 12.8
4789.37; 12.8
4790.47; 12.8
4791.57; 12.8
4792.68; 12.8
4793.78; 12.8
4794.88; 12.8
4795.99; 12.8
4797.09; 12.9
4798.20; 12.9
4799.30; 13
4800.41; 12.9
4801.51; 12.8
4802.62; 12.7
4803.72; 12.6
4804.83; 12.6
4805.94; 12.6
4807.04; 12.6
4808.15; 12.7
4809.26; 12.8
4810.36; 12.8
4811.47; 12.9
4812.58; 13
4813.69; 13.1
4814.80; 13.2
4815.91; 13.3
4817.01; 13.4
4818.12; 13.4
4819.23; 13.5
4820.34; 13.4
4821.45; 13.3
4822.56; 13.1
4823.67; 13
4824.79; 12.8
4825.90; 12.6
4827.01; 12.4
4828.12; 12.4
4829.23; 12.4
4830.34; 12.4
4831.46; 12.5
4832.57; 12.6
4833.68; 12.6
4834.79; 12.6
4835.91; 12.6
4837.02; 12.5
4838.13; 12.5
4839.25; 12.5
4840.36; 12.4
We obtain 1.2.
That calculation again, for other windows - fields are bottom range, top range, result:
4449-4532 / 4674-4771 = 1.21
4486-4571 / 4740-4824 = 1.22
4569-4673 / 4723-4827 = 1.12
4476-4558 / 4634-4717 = 1.10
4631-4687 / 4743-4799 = 1.12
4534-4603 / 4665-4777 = 1.10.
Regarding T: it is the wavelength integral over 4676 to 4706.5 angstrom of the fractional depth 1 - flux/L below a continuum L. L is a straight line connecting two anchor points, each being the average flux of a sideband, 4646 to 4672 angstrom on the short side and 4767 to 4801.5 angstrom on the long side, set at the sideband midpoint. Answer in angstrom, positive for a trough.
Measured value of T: 0.83 angstrom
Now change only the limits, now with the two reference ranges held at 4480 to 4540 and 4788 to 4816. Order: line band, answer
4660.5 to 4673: 0.6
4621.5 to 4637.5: -0.8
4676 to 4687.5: 0.8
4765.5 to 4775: 0.3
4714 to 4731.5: 0.2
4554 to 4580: -0.8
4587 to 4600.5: 0.2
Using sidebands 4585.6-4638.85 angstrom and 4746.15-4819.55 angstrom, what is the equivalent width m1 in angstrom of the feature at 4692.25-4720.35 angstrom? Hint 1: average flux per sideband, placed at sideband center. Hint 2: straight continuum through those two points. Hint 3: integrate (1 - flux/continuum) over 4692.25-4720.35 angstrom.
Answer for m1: 1.1 angstrom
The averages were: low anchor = 12.3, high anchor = 12.7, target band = 12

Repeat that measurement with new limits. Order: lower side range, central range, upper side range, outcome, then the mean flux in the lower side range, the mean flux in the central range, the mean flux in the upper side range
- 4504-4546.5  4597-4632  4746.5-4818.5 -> -1.5 angstrom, 11.5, 12.4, 12.7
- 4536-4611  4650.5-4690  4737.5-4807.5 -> 1.7 angstrom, 11.9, 11.7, 12.7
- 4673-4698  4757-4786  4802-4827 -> 0.3 angstrom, 11.7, 12.4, 13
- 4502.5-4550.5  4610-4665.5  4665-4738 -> -2.7 angstrom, 11.5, 12.3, 11.9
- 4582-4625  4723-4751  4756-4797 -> -0.1 angstrom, 12.2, 12.5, 12.5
